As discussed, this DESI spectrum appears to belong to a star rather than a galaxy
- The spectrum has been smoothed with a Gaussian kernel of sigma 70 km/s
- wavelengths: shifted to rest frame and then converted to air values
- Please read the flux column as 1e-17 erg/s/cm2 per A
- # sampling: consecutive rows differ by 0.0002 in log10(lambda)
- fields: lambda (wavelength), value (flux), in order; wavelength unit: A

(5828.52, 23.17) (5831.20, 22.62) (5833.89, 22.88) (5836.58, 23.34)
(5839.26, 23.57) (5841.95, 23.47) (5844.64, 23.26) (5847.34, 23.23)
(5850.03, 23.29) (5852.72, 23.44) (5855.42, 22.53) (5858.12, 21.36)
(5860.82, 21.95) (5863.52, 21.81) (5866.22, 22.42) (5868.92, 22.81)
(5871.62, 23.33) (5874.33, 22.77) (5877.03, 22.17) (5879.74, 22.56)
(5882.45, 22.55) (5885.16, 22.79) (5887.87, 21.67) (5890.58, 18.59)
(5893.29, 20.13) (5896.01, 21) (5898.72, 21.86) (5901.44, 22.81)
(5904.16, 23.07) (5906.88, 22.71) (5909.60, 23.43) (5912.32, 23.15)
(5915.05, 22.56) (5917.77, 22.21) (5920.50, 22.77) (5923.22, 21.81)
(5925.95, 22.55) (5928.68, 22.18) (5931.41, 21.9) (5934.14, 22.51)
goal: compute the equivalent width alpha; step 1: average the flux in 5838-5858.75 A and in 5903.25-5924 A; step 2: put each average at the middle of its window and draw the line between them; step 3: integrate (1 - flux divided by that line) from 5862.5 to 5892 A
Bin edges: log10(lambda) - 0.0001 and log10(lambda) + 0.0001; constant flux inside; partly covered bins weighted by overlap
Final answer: 1.0 A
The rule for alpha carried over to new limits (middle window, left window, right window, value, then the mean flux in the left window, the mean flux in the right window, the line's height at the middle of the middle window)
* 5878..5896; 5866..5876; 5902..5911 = 1.2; 22.9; 23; 23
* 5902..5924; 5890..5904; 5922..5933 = -1.1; 21.2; 22.1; 21.7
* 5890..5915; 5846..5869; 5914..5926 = 0.5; 22.5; 22.4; 22.4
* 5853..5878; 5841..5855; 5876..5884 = 0.5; 23.3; 22.4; 22.8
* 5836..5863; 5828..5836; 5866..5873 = 0.0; 22.9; 22.9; 22.9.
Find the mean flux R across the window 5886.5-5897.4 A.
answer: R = 20.4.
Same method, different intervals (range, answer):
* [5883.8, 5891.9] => 21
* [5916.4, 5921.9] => 22.5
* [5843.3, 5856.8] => 23.1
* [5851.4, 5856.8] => 22.9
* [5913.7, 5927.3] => 22.4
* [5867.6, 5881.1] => 22.7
